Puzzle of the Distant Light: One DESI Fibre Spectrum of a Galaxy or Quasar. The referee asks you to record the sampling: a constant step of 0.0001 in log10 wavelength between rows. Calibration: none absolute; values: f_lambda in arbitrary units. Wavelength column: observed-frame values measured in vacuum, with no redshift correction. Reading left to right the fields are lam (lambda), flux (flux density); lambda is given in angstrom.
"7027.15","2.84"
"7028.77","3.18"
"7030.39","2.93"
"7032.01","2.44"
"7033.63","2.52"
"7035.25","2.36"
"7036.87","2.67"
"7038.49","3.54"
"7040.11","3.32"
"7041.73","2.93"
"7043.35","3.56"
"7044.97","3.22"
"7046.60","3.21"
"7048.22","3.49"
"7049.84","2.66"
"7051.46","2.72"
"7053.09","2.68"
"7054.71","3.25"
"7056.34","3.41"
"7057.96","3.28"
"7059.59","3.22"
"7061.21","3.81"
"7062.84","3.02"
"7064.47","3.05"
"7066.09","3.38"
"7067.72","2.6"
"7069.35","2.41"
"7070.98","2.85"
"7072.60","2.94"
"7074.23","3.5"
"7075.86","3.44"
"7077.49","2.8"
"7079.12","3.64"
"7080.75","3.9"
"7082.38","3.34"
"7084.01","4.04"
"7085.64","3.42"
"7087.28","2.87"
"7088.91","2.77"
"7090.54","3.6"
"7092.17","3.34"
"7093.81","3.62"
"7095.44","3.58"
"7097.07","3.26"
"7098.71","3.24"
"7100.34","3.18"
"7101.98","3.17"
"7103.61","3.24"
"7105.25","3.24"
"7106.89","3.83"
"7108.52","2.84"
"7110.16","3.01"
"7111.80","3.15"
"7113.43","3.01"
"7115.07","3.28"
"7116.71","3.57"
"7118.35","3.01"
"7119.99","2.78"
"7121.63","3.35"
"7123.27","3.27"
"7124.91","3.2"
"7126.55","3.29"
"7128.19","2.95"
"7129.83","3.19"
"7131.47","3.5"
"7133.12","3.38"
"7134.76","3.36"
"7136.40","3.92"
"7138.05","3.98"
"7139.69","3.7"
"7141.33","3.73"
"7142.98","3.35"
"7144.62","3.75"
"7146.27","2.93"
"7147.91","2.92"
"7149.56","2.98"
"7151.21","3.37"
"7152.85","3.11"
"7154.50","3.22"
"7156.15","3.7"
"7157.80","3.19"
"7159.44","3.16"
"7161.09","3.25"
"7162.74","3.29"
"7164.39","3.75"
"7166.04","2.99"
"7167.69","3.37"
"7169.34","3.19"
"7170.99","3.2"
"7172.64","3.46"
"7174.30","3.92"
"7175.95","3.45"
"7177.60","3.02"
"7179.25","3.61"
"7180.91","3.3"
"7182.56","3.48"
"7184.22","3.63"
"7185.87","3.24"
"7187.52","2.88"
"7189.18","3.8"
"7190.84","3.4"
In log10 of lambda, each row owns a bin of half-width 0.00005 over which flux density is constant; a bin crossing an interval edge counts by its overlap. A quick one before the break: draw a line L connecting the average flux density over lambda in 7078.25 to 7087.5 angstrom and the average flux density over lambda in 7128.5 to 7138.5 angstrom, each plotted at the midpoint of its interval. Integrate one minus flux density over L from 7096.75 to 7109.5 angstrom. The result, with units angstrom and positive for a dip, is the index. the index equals 1.1 angstrom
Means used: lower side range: 3.57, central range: 3.25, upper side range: 3.51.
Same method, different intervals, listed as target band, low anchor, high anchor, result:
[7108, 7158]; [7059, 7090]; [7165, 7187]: 0.2 angstrom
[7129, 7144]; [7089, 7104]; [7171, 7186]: -0.8 angstrom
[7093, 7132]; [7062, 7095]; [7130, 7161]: 0.9 angstrom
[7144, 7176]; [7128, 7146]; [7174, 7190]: 1.5 angstrom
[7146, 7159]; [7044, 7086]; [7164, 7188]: 0.6 angstrom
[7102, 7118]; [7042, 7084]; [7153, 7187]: 0.2 angstrom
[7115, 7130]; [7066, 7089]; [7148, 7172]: 0.2 angstrom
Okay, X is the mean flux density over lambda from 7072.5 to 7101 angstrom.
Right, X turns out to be 3.37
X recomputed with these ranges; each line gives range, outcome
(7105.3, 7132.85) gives 3.21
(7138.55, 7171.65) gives 3.32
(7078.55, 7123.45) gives 3.3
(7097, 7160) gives 3.29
